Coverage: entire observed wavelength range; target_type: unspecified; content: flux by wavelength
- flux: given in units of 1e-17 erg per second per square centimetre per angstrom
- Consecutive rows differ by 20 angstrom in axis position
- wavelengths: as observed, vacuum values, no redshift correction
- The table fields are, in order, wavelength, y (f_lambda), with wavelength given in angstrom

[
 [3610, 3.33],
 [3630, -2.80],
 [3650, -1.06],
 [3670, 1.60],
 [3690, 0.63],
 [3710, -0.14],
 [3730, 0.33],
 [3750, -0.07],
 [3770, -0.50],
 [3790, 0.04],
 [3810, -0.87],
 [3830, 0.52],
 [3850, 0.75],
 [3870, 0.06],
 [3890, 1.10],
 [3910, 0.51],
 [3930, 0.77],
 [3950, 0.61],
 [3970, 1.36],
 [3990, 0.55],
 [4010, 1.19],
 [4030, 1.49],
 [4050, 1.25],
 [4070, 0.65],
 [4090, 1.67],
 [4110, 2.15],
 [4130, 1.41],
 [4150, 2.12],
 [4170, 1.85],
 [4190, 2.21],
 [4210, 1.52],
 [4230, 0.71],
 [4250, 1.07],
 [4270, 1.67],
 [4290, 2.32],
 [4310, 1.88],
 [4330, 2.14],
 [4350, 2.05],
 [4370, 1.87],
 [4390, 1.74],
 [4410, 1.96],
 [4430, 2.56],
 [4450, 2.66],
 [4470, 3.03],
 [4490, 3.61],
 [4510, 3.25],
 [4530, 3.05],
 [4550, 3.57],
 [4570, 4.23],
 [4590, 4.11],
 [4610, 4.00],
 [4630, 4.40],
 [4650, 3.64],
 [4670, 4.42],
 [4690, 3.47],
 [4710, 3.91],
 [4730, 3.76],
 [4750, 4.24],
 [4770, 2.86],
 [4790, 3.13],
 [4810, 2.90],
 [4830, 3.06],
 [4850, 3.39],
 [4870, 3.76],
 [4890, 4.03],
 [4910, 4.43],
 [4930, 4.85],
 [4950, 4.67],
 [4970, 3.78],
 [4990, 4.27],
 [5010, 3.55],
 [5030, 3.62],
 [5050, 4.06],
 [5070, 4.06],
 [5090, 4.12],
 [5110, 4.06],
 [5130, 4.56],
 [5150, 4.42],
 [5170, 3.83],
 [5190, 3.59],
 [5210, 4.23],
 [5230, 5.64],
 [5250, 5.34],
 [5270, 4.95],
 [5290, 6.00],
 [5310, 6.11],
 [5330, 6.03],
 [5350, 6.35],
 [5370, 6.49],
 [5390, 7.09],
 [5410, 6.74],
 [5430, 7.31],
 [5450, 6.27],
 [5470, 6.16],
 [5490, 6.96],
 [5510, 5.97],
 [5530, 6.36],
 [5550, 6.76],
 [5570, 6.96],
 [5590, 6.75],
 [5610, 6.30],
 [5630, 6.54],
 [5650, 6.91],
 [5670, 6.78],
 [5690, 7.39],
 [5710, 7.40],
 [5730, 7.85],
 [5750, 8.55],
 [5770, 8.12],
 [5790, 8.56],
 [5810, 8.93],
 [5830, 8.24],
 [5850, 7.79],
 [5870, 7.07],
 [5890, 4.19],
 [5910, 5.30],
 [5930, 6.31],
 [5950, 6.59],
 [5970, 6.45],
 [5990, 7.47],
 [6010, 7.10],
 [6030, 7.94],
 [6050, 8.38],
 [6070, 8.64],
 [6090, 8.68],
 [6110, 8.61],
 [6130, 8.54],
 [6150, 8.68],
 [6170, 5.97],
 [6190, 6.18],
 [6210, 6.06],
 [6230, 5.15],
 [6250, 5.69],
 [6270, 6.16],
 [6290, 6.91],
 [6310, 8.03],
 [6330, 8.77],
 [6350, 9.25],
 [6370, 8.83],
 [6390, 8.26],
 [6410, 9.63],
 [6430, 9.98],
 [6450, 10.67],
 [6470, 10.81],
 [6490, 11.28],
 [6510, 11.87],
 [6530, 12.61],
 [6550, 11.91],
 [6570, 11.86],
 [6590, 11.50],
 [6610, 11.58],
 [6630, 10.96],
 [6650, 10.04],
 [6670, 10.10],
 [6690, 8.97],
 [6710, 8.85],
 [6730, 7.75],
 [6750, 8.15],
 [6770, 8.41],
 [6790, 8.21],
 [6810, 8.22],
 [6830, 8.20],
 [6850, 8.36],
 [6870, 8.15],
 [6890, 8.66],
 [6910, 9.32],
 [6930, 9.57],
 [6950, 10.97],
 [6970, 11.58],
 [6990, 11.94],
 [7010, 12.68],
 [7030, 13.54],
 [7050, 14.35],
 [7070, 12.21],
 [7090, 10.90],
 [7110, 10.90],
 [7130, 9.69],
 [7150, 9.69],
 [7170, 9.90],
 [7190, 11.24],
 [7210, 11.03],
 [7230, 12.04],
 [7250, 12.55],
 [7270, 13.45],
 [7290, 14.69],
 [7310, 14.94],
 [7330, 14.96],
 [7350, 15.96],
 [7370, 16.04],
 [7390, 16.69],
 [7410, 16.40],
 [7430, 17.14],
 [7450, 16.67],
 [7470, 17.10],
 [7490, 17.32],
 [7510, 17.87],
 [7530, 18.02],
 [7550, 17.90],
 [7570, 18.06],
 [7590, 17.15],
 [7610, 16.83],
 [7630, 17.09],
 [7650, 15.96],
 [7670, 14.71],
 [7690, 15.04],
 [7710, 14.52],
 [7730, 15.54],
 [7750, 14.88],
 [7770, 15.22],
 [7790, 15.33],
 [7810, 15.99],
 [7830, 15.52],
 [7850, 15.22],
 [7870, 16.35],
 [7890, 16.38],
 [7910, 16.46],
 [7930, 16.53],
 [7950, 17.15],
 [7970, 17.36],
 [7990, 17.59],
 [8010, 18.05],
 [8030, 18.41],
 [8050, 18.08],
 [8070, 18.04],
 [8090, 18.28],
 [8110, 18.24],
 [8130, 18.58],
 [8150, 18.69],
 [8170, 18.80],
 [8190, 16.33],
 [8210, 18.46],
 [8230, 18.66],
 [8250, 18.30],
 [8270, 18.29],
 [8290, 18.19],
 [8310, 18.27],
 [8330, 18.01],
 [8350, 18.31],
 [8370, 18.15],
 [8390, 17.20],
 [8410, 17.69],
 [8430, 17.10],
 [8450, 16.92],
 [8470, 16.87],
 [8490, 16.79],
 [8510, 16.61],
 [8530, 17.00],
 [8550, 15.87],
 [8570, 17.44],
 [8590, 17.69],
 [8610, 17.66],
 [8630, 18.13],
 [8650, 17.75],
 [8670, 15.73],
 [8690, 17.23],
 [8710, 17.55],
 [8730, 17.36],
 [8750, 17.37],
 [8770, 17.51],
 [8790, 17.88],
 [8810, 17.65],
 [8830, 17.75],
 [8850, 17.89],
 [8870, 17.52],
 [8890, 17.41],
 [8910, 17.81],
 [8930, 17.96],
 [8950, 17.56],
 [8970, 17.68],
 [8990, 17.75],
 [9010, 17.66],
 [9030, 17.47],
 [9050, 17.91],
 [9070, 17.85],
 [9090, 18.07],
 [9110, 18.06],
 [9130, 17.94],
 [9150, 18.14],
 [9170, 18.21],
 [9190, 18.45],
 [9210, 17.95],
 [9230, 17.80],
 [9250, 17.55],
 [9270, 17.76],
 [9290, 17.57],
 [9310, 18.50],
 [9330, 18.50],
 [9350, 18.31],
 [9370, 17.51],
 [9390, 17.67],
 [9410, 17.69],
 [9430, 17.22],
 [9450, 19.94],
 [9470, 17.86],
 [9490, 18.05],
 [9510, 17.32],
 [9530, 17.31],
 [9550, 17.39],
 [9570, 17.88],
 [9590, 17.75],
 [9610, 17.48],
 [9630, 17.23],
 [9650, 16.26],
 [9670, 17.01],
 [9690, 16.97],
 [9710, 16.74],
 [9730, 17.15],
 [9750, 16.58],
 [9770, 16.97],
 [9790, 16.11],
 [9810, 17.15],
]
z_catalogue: 0.00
